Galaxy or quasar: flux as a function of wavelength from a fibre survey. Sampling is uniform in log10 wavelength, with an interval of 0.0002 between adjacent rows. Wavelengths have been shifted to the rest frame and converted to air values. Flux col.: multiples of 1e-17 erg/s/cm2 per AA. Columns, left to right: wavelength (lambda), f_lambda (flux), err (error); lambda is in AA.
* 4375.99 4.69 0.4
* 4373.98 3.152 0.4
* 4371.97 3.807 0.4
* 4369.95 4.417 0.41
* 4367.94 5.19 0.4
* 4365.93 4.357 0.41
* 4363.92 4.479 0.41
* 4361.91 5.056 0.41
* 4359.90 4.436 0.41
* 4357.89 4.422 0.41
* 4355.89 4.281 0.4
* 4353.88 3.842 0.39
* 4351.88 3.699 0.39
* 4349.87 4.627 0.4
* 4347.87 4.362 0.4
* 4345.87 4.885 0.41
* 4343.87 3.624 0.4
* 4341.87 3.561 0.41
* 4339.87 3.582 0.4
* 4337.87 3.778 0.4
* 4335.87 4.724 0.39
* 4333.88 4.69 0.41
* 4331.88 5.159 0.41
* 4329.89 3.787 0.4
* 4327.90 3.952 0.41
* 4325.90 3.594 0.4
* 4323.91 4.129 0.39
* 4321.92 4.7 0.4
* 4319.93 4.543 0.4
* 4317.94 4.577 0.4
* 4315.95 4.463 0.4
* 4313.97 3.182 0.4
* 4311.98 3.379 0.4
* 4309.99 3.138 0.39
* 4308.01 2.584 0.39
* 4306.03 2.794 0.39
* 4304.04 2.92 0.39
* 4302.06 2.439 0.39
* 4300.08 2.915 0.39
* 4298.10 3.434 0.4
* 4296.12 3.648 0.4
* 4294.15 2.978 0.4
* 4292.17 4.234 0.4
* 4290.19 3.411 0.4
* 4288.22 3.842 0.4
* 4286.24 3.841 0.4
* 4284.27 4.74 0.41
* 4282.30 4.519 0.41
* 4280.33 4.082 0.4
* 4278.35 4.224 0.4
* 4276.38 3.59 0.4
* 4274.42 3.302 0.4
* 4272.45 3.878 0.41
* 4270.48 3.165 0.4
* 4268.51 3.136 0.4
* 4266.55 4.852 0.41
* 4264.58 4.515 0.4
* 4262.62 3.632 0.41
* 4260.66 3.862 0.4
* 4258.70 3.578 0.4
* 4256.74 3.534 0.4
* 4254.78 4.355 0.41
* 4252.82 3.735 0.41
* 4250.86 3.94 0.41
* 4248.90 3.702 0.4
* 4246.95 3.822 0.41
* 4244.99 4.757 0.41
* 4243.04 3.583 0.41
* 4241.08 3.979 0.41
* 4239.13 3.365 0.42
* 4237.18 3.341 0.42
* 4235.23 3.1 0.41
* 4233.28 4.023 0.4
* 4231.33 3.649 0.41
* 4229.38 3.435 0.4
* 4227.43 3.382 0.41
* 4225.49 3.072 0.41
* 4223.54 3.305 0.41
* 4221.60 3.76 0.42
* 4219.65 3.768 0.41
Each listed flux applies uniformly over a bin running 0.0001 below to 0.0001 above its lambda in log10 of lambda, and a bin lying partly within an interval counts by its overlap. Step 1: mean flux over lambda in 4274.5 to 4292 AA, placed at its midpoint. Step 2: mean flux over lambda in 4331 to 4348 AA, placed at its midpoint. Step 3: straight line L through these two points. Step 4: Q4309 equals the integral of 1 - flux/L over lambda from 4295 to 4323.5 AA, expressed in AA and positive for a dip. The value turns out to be 4.37 AA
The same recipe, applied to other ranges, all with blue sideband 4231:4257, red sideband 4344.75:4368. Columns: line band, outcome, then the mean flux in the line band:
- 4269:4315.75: 6.4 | 3.5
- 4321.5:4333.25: 0.2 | 4.21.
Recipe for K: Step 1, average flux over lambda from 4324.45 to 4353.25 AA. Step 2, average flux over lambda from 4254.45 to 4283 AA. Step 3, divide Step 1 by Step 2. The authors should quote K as 1.1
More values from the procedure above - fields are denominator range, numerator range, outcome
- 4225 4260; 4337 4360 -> 1.10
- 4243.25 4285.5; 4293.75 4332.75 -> 0.92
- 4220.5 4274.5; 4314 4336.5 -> 1.17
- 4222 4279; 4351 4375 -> 1.15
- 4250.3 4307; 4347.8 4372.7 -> 1.19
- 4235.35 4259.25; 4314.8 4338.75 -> 1.15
